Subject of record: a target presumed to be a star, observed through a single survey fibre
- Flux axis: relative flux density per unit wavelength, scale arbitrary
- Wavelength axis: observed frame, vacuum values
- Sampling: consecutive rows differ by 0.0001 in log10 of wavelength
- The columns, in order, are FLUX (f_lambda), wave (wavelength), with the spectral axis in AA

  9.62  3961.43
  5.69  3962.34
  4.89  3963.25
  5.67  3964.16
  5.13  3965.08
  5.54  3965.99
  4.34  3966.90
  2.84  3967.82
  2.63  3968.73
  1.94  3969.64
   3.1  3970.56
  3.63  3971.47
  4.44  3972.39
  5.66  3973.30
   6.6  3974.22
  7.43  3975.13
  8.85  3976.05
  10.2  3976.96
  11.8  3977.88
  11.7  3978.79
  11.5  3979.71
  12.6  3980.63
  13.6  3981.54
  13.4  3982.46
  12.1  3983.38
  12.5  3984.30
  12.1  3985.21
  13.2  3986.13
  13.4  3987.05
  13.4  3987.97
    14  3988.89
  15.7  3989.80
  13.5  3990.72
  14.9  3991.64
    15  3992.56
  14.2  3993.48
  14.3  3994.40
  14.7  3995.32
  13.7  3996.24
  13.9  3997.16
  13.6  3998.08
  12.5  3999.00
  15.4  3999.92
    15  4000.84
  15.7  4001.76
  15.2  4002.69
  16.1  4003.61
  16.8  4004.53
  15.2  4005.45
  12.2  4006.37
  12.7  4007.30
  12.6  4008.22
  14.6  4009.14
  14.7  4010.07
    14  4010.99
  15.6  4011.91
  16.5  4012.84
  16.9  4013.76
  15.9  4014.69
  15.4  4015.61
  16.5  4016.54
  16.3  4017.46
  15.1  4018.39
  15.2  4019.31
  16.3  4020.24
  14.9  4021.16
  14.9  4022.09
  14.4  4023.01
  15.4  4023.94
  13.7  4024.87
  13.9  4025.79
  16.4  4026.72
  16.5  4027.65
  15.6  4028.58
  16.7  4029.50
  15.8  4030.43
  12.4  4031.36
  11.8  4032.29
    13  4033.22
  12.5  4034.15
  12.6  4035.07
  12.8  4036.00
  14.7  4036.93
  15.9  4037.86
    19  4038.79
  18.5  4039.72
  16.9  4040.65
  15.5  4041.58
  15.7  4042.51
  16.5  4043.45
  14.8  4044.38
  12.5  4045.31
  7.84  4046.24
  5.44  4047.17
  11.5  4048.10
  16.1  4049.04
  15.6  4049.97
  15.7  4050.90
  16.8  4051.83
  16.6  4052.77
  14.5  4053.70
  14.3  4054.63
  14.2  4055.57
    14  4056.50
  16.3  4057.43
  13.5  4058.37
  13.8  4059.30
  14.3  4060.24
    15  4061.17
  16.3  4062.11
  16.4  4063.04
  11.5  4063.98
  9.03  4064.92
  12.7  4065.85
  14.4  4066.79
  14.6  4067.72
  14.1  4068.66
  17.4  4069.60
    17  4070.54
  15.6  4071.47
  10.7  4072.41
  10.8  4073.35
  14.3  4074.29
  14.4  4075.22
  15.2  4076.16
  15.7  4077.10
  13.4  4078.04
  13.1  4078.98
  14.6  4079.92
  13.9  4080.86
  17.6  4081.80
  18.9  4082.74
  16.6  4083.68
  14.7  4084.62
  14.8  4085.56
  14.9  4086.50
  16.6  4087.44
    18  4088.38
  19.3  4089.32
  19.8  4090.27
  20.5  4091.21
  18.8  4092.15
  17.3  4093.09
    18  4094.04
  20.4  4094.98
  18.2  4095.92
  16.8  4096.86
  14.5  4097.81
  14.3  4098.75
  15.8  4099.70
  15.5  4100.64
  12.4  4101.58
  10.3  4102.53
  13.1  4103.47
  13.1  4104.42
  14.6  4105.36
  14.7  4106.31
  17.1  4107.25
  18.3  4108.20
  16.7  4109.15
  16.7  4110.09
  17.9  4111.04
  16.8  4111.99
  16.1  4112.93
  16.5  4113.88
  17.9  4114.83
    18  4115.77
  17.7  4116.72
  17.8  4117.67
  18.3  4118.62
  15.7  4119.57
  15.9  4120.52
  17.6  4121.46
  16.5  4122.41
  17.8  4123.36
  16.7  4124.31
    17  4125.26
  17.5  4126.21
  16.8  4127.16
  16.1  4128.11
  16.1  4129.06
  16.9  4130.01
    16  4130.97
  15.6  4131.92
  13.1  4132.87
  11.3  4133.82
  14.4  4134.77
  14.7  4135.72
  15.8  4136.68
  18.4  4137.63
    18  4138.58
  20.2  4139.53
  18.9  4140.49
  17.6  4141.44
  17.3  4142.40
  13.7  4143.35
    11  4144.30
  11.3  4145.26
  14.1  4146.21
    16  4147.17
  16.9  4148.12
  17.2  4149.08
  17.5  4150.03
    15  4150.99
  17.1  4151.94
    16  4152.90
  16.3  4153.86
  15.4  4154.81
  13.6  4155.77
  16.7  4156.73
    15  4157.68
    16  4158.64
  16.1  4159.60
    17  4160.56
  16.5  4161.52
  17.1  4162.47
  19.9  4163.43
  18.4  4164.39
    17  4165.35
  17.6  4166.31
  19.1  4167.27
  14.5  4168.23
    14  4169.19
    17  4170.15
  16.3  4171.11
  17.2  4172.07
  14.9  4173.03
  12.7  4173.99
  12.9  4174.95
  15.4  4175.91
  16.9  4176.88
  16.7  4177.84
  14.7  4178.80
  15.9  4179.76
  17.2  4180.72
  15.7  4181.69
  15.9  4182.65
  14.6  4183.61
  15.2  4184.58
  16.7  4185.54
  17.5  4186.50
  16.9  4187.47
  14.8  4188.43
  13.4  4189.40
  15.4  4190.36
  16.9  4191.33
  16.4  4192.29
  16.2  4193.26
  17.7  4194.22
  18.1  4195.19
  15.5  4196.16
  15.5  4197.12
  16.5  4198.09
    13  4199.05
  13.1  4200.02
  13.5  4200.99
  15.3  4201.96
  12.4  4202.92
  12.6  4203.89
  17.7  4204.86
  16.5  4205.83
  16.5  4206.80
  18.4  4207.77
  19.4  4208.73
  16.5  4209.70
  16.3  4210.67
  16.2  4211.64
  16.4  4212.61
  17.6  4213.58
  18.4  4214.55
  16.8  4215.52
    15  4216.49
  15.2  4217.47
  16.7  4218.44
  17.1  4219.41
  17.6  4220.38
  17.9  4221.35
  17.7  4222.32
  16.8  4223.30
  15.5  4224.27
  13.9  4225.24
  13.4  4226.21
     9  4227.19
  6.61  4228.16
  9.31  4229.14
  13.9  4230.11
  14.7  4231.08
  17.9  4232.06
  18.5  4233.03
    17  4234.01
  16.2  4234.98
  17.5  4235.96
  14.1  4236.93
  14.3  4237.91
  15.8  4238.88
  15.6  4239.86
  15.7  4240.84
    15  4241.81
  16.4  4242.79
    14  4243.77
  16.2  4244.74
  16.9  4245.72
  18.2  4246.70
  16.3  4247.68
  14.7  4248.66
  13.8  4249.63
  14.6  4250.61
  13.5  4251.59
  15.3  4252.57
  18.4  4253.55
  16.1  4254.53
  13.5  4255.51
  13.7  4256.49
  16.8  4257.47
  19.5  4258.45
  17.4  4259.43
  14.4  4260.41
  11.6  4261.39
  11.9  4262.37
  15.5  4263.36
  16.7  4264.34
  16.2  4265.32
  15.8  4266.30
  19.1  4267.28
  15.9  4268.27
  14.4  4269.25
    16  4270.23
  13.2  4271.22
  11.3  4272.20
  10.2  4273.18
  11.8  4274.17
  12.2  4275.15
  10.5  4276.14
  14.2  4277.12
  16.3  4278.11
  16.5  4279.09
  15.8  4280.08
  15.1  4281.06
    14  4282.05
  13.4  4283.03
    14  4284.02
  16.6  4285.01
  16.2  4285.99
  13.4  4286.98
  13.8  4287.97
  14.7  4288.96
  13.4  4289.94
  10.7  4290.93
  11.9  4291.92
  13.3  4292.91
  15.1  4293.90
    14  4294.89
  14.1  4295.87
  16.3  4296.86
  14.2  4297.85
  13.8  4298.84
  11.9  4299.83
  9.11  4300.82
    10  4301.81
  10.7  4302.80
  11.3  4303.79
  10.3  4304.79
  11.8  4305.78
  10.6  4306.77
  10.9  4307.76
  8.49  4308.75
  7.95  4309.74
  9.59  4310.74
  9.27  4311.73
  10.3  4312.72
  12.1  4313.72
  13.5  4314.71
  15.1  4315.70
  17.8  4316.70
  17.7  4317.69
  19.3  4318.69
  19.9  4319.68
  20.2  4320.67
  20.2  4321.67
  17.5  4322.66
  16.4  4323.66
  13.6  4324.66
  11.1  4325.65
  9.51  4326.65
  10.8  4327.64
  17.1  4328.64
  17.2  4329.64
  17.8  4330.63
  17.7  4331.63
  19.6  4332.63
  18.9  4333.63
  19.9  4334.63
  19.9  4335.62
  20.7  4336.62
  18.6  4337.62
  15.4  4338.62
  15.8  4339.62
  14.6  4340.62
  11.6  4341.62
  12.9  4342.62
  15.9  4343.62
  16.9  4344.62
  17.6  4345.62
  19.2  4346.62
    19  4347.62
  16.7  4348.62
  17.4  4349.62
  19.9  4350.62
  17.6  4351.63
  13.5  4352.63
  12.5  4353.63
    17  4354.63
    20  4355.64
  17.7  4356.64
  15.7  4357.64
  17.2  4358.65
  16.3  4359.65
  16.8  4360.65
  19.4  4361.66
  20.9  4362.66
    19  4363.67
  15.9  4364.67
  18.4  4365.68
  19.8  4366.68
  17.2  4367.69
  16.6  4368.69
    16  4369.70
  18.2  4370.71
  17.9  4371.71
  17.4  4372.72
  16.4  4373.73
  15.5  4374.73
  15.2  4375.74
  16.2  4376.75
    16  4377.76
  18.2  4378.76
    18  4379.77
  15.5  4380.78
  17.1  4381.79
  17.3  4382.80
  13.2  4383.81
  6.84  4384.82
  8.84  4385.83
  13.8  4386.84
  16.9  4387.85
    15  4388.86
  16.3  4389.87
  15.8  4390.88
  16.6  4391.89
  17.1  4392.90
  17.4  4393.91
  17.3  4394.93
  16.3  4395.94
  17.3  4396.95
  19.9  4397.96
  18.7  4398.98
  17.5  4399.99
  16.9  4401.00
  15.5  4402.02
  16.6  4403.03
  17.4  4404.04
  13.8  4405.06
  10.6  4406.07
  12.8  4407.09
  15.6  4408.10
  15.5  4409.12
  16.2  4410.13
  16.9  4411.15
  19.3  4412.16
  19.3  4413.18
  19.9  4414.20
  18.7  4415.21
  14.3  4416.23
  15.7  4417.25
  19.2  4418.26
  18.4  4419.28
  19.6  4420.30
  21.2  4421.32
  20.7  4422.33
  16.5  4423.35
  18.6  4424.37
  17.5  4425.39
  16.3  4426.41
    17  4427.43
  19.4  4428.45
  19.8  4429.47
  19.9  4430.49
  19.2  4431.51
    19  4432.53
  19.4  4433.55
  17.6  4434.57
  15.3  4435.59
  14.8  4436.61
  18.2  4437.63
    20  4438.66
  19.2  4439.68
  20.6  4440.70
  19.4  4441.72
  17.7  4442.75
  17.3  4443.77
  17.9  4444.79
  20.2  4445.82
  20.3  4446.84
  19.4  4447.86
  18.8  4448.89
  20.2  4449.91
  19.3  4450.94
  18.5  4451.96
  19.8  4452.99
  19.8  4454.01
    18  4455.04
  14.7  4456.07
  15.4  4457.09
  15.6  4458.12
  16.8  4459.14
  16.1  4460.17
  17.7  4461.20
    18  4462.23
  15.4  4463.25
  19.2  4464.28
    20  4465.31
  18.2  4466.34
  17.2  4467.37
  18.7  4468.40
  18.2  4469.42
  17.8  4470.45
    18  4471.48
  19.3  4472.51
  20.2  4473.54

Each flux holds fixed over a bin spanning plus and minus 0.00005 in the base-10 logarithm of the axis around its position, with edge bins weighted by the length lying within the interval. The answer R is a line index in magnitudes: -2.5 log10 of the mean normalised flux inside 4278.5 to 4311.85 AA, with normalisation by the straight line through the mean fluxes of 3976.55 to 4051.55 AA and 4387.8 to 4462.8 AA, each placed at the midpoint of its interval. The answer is 0.28 mag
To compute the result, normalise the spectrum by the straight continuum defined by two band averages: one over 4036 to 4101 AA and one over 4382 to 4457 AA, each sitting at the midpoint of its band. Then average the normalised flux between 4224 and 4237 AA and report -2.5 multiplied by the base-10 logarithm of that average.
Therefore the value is 0.15 mag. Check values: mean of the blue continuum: 15.2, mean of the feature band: 14.1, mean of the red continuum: 17.3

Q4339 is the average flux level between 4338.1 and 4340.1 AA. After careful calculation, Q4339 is 15.6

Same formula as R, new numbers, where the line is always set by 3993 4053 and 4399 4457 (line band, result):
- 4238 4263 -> 0.07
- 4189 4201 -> 0.03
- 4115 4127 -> -0.12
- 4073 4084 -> 0.02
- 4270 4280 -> 0.25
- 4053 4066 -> 0.07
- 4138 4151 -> -0.03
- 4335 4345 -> 0.06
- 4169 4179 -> 0.03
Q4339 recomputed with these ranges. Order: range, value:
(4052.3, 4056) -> 14.9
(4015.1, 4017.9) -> 16.1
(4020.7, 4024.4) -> 14.9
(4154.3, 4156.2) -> 14.6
